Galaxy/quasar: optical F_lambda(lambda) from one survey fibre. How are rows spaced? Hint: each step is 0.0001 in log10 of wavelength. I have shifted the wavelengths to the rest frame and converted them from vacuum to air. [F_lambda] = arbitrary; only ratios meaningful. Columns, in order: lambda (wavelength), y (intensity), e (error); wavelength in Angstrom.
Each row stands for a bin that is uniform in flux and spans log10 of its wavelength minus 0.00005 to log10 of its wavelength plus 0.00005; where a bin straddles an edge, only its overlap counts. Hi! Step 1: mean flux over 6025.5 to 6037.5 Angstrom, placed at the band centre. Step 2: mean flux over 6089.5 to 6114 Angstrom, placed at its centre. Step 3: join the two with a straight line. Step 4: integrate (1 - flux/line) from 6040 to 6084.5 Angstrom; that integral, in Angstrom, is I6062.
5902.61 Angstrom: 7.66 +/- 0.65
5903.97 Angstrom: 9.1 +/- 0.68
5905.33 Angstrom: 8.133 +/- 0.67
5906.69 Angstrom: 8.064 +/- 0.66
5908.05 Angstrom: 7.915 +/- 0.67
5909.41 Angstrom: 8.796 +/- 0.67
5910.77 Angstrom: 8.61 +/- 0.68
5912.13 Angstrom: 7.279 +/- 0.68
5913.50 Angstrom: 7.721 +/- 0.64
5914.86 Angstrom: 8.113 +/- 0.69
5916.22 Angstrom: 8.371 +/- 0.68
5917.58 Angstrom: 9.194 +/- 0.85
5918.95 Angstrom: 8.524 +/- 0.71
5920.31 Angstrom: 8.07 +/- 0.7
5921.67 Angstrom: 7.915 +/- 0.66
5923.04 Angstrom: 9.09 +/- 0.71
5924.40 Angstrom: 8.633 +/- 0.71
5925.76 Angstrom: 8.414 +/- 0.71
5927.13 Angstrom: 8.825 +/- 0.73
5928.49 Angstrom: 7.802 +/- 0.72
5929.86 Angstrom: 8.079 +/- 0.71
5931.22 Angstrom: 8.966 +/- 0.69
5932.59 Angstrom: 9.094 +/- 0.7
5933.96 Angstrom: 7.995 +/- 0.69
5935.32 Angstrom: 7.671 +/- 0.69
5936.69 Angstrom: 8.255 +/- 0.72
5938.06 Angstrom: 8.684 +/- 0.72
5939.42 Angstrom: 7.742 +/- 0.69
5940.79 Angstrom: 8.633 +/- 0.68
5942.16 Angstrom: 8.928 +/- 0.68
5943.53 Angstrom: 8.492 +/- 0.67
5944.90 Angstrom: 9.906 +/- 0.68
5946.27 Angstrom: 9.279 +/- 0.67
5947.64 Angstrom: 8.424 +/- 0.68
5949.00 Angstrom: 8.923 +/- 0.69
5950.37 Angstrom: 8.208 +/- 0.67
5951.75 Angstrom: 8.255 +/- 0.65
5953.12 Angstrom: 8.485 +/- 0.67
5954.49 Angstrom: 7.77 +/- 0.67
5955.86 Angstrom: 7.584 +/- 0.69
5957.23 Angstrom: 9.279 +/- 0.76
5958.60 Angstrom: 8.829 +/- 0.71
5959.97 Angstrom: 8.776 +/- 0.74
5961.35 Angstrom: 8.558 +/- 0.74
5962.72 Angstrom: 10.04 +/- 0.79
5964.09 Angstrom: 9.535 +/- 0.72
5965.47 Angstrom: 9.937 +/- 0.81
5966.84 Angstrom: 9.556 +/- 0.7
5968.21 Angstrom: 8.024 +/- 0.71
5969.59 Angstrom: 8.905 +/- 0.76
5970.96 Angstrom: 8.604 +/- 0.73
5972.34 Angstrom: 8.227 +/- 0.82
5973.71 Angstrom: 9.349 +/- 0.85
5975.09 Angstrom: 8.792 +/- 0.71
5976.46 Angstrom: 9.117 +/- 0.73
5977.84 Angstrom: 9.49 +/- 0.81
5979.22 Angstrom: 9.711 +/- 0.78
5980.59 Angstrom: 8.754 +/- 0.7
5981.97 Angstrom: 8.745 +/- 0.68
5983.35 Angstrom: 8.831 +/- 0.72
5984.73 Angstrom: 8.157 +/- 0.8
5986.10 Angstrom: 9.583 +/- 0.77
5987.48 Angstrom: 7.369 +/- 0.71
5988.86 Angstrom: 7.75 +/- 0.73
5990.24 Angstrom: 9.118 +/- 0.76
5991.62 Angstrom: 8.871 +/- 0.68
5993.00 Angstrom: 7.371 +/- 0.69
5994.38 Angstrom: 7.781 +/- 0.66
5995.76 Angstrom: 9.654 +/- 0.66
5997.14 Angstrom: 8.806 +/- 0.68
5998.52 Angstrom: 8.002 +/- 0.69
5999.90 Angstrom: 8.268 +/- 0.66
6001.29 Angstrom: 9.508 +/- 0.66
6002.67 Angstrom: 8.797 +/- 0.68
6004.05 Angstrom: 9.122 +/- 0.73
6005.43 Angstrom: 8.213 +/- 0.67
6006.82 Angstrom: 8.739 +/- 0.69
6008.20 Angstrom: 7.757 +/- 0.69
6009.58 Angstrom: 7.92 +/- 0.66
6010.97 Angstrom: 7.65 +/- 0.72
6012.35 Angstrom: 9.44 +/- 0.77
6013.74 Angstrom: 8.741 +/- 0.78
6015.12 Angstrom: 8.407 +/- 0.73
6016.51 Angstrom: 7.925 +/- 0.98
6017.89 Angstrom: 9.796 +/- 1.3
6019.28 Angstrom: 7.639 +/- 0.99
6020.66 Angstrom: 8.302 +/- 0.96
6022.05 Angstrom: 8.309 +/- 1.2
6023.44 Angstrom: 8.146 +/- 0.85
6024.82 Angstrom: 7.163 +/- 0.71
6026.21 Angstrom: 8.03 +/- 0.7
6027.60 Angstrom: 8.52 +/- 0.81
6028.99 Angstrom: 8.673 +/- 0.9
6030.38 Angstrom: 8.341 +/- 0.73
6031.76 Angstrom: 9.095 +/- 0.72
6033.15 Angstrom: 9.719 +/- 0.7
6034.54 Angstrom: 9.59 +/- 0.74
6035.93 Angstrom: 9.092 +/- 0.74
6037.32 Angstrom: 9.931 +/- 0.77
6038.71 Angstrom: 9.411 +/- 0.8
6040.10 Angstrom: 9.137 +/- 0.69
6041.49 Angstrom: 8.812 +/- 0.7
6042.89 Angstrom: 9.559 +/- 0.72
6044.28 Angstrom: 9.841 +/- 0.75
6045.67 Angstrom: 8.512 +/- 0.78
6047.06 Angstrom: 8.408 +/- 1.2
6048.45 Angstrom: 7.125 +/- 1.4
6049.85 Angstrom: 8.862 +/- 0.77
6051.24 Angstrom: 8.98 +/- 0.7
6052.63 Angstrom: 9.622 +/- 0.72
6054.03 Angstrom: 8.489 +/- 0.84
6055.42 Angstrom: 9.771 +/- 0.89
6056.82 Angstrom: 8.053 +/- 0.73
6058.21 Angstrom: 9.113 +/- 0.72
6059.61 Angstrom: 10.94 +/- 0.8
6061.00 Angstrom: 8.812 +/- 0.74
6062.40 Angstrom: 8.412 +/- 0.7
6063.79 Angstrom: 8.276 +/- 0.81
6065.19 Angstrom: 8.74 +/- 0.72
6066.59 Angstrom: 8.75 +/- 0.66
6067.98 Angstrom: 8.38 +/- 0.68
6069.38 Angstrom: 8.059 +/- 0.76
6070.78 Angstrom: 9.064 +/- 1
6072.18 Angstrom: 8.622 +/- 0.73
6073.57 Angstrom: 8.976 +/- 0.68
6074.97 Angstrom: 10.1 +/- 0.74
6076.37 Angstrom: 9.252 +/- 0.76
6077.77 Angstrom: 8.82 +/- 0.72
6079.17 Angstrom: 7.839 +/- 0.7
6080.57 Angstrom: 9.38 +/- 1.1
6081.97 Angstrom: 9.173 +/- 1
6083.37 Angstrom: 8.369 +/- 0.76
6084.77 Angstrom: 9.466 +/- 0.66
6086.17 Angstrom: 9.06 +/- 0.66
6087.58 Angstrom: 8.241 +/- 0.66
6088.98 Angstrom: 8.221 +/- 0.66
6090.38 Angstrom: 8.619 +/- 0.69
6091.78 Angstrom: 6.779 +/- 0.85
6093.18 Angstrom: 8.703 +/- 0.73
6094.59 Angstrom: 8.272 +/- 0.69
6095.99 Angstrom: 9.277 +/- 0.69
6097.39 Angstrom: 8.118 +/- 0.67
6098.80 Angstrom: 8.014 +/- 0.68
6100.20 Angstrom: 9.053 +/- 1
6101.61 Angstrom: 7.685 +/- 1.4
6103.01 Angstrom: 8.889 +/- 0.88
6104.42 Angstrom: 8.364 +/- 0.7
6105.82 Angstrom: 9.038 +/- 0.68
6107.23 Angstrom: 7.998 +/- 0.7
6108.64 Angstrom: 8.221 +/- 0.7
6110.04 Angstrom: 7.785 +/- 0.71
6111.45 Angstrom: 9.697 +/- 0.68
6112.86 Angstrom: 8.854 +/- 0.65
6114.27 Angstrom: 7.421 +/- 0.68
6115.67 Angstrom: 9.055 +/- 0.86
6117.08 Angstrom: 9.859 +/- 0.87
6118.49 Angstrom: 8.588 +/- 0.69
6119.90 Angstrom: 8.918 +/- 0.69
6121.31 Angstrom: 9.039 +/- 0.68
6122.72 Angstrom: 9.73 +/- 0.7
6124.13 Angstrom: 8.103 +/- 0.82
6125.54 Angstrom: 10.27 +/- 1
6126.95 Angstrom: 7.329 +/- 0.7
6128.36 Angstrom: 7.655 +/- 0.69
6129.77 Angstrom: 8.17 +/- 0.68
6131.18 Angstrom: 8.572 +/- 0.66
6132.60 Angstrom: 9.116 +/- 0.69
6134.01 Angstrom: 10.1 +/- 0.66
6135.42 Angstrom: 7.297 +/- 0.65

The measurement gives -0.9 Angstrom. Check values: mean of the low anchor 8.96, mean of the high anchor 8.41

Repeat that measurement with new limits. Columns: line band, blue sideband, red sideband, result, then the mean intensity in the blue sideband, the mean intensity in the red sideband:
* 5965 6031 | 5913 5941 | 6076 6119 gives -0.93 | 8.37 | 8.58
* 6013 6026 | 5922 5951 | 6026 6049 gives 0.91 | 8.57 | 8.96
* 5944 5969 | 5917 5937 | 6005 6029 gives -1.39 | 8.43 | 8.29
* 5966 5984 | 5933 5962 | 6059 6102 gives -0.82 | 8.51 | 8.7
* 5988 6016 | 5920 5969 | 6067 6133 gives 0.49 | 8.63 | 8.64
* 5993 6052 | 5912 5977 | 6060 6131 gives -0.13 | 8.61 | 8.64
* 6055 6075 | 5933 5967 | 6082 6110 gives -0.91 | 8.7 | 8.44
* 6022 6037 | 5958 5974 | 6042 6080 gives 0.44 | 9.02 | 8.87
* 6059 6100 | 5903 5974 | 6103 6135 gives -0.17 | 8.56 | 8.71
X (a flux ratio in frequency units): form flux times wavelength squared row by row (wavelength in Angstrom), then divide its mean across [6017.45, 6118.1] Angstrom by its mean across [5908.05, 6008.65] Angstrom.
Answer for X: 1.05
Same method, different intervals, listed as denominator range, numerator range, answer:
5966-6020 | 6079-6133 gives 1.03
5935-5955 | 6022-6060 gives 1.08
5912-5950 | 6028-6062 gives 1.11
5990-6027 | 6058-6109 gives 1.06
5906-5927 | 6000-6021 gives 1.06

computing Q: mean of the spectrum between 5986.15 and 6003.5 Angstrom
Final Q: 8.49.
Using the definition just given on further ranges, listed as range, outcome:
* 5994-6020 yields 8.54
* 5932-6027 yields 8.6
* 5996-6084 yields 8.76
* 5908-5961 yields 8.46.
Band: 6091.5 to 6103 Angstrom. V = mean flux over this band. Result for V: 8.33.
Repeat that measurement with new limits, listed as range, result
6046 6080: 8.81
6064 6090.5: 8.79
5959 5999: 8.81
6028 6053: 9.03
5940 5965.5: 8.8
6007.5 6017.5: 8.31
